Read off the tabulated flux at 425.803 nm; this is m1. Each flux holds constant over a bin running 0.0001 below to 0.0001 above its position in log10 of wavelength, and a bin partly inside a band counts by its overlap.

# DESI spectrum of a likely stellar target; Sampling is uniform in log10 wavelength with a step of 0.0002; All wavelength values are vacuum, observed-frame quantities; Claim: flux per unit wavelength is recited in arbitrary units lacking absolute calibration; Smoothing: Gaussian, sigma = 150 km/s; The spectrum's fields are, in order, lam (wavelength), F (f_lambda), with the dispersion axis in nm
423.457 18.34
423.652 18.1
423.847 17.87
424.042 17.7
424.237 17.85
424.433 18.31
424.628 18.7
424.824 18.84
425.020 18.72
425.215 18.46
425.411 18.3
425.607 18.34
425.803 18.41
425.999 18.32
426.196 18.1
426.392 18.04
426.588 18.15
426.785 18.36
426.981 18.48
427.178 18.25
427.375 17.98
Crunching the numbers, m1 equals 18.41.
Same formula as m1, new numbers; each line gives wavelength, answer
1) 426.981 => 18.48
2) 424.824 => 18.84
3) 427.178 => 18.25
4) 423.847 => 17.87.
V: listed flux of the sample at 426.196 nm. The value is 18.1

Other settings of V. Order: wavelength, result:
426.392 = 18.04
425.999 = 18.32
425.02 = 18.72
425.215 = 18.46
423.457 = 18.34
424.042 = 17.7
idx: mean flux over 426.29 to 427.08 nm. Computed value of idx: 18.3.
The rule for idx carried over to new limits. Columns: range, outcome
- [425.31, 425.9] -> 18.3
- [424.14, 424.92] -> 18.4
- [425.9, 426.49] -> 18.2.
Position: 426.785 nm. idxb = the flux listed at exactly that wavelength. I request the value 18.36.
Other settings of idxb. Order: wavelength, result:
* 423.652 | 18.1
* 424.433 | 18.31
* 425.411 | 18.3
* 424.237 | 17.85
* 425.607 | 18.34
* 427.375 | 17.98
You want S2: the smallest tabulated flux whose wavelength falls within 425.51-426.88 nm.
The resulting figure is 18.04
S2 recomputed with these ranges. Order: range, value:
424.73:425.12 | 18.72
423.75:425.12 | 17.7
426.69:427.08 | 18.36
